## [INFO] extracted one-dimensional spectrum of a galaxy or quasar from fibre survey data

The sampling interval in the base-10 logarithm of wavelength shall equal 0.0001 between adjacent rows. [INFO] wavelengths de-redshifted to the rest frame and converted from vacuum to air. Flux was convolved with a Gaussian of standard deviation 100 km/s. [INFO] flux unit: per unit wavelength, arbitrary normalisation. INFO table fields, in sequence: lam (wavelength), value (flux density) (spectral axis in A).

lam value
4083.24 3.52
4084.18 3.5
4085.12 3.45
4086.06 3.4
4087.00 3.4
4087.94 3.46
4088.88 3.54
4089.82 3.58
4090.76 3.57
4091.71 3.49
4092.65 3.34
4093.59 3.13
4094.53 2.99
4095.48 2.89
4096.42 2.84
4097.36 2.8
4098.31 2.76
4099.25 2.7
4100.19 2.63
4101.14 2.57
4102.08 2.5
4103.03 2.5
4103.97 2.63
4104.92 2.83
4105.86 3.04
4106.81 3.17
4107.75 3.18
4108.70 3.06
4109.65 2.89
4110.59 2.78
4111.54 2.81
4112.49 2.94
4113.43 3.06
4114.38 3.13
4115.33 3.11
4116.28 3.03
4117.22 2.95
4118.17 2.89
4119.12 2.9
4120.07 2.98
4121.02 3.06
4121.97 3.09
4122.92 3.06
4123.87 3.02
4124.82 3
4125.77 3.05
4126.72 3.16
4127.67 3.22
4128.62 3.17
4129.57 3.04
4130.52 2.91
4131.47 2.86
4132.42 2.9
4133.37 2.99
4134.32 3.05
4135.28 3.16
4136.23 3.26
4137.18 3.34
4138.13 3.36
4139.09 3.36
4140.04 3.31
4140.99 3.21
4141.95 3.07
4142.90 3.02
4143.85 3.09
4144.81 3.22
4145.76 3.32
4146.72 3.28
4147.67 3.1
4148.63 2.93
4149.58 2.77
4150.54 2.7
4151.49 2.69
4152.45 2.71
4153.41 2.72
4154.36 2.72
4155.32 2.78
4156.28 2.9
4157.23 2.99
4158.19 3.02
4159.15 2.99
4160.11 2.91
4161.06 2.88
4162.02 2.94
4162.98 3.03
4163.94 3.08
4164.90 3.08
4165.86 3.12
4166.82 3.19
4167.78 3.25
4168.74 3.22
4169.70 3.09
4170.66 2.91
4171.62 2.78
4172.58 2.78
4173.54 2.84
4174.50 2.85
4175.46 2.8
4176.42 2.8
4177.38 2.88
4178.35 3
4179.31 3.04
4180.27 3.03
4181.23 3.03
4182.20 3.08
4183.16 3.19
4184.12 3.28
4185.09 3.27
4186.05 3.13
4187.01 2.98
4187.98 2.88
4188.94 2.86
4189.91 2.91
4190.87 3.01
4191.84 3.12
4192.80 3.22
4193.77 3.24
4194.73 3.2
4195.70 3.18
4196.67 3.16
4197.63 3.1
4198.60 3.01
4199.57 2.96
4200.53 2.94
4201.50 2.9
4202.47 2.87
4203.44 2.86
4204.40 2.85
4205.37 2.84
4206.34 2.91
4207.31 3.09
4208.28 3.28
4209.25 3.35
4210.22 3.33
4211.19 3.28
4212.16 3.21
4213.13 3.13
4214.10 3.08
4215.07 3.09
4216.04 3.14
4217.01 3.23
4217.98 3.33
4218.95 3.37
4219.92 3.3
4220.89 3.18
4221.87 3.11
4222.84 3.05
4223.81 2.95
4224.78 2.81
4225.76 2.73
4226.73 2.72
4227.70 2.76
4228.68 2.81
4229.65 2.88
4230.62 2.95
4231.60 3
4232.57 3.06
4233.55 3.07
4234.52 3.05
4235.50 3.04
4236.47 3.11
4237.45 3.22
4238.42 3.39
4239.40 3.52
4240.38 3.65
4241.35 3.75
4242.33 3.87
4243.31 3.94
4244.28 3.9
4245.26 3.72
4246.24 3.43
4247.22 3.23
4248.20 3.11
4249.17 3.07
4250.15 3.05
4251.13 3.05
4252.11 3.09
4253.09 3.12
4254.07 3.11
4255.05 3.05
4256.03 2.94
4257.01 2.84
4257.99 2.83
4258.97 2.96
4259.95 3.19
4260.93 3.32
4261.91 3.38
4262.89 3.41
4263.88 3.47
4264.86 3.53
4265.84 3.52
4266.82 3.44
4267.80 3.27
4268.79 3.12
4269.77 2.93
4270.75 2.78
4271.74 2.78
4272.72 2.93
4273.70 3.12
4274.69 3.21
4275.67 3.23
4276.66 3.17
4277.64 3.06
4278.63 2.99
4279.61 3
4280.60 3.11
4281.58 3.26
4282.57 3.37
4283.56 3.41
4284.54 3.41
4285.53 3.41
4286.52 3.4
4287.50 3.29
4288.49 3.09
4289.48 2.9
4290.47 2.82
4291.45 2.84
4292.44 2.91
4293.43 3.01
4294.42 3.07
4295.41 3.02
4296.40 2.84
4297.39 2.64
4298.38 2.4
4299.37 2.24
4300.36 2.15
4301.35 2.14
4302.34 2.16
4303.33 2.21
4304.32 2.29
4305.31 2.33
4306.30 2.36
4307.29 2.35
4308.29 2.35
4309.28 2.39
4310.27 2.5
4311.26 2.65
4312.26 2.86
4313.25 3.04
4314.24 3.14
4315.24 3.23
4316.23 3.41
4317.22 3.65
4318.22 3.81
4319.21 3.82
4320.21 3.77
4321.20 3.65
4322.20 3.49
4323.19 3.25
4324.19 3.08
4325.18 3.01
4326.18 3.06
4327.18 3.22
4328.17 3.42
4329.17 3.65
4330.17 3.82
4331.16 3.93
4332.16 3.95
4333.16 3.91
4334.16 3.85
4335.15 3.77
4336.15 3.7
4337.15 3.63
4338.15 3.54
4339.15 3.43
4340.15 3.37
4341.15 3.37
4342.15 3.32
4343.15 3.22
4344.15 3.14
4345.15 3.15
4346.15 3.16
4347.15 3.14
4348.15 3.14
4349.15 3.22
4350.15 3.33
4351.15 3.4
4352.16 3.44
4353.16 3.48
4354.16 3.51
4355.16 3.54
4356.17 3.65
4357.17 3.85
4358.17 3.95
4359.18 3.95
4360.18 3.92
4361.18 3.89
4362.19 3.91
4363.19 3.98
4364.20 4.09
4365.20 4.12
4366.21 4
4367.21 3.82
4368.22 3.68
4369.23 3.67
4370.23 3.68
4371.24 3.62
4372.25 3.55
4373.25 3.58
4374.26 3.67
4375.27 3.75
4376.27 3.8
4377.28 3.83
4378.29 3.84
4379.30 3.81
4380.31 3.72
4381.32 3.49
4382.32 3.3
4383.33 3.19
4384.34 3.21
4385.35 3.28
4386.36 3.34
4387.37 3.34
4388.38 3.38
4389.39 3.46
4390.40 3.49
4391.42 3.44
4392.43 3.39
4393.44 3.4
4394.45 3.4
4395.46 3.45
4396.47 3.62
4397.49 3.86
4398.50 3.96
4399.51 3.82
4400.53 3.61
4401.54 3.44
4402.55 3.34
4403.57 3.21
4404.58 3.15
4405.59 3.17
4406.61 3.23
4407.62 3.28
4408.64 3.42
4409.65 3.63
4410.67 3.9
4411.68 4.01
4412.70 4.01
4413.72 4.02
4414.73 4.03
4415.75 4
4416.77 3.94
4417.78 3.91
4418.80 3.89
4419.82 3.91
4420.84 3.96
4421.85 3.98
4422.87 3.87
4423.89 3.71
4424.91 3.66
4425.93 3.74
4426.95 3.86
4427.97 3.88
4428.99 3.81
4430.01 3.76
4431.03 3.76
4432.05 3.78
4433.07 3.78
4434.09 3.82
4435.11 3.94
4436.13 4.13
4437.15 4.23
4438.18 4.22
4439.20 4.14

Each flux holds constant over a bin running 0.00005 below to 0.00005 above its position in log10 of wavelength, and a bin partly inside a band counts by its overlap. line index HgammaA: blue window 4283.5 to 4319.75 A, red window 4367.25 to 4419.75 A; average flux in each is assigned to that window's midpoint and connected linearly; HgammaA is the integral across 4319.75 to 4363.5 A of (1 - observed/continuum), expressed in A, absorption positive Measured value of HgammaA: -4.86 A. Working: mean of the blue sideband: 2.85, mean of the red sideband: 3.6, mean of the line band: 3.52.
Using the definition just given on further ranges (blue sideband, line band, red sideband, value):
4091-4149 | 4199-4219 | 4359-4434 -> 0.9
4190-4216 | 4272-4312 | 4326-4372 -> 6.7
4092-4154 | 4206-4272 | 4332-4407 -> 1.5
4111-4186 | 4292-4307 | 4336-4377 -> 4.0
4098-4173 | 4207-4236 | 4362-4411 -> 1.0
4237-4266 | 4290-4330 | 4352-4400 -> 6.5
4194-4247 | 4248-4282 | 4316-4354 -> 1.6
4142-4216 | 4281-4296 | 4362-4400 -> 0.9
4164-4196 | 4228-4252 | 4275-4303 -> -2.4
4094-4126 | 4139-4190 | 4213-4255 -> 0.5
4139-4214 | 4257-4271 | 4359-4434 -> 0.3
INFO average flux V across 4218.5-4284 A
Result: 3.18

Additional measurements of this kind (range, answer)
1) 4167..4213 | 3.04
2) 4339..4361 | 3.45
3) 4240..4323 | 3.08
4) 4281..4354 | 3.14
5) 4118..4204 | 3.03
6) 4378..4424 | 3.6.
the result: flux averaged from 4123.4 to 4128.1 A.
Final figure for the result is 3.09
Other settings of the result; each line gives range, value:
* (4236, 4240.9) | 3.38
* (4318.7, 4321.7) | 3.75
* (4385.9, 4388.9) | 3.36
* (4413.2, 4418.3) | 3.98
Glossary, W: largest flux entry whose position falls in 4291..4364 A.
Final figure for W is 3.98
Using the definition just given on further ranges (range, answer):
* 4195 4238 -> 3.37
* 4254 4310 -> 3.53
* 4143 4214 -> 3.35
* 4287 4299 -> 3.29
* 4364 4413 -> 4.12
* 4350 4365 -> 4.09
